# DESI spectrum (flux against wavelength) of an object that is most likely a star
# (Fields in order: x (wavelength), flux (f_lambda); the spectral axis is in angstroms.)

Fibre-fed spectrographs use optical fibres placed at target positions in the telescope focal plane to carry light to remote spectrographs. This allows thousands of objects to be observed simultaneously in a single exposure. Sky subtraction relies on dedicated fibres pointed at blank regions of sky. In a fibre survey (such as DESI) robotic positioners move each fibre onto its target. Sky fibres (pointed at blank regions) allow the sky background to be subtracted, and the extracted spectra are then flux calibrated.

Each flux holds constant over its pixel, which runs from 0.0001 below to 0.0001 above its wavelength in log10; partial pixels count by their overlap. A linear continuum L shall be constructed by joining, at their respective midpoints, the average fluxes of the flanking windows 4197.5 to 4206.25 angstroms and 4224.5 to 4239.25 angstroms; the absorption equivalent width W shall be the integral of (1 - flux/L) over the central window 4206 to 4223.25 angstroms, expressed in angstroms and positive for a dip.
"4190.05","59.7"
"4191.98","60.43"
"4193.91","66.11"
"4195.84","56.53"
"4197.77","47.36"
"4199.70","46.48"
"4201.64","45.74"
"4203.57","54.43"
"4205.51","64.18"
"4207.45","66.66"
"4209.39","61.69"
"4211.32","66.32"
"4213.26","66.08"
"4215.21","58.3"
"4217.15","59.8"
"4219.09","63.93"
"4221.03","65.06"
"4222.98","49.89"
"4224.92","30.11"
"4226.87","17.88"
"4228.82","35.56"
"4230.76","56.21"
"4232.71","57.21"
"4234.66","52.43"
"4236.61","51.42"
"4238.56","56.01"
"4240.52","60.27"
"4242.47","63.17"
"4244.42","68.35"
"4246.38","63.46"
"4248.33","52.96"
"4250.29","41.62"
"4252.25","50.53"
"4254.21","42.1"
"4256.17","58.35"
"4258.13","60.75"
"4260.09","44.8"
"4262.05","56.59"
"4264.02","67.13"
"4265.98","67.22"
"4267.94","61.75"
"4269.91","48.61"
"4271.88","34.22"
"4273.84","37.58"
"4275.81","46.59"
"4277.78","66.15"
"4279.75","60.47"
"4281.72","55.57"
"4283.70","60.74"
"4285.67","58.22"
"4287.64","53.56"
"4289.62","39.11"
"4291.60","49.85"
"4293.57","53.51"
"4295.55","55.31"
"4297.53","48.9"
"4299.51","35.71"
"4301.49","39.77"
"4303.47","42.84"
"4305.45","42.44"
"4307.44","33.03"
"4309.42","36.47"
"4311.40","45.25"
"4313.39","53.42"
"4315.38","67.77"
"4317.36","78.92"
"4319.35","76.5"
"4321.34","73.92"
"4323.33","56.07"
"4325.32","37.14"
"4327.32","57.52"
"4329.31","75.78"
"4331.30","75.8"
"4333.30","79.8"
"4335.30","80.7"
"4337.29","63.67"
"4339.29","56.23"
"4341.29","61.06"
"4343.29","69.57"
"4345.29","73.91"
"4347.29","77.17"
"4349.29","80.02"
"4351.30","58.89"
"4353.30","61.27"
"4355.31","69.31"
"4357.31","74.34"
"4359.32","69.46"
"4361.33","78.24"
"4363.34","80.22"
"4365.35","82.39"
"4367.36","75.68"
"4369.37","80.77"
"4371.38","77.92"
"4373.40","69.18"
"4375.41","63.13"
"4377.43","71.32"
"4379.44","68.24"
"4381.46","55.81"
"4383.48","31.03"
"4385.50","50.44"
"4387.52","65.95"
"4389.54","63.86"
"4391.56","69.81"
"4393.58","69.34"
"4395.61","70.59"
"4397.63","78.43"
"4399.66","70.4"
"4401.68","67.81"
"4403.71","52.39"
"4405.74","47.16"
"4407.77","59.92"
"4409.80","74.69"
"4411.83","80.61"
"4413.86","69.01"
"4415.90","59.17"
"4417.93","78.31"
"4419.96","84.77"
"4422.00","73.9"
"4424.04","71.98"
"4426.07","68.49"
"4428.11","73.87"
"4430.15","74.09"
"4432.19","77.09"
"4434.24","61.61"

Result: -4.8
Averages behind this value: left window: 51.7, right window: 44.9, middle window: 62.5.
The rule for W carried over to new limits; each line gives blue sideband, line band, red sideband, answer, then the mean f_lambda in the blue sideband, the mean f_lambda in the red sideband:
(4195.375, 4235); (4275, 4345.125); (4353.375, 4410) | 5.0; 53.4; 67.2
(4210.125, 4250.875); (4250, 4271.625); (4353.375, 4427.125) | 1.1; 54.3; 68.6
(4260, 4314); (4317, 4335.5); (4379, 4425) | -4.4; 49.9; 65.8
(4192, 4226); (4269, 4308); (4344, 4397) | 9.0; 57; 68.8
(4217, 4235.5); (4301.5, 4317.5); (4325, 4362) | 3.9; 48.3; 68.9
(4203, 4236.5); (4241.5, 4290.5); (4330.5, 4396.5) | 3.8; 54.4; 68.9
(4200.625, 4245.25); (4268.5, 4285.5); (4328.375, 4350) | 3.0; 55.2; 72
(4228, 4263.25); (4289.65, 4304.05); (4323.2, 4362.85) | 3.6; 54.1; 68.2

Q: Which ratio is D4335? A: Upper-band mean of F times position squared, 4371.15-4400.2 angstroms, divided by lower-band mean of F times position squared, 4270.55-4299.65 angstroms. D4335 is 1.3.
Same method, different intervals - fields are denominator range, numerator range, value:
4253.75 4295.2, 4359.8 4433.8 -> 1.36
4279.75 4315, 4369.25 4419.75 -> 1.44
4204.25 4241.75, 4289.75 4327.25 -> 0.98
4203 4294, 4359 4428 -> 1.35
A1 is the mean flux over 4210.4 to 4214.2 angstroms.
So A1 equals 66.2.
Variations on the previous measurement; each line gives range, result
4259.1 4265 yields 56.2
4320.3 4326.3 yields 55.9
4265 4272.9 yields 52.9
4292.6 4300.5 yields 48.3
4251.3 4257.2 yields 50.4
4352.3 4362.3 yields 70.5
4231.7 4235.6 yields 54.8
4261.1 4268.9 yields 63.2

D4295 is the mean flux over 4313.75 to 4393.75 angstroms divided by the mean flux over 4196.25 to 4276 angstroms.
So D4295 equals 1.27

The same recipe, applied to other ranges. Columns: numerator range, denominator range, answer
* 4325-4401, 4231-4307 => 1.30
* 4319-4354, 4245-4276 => 1.28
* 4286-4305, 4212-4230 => 0.94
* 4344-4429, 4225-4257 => 1.35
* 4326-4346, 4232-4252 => 1.22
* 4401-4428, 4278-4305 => 1.36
